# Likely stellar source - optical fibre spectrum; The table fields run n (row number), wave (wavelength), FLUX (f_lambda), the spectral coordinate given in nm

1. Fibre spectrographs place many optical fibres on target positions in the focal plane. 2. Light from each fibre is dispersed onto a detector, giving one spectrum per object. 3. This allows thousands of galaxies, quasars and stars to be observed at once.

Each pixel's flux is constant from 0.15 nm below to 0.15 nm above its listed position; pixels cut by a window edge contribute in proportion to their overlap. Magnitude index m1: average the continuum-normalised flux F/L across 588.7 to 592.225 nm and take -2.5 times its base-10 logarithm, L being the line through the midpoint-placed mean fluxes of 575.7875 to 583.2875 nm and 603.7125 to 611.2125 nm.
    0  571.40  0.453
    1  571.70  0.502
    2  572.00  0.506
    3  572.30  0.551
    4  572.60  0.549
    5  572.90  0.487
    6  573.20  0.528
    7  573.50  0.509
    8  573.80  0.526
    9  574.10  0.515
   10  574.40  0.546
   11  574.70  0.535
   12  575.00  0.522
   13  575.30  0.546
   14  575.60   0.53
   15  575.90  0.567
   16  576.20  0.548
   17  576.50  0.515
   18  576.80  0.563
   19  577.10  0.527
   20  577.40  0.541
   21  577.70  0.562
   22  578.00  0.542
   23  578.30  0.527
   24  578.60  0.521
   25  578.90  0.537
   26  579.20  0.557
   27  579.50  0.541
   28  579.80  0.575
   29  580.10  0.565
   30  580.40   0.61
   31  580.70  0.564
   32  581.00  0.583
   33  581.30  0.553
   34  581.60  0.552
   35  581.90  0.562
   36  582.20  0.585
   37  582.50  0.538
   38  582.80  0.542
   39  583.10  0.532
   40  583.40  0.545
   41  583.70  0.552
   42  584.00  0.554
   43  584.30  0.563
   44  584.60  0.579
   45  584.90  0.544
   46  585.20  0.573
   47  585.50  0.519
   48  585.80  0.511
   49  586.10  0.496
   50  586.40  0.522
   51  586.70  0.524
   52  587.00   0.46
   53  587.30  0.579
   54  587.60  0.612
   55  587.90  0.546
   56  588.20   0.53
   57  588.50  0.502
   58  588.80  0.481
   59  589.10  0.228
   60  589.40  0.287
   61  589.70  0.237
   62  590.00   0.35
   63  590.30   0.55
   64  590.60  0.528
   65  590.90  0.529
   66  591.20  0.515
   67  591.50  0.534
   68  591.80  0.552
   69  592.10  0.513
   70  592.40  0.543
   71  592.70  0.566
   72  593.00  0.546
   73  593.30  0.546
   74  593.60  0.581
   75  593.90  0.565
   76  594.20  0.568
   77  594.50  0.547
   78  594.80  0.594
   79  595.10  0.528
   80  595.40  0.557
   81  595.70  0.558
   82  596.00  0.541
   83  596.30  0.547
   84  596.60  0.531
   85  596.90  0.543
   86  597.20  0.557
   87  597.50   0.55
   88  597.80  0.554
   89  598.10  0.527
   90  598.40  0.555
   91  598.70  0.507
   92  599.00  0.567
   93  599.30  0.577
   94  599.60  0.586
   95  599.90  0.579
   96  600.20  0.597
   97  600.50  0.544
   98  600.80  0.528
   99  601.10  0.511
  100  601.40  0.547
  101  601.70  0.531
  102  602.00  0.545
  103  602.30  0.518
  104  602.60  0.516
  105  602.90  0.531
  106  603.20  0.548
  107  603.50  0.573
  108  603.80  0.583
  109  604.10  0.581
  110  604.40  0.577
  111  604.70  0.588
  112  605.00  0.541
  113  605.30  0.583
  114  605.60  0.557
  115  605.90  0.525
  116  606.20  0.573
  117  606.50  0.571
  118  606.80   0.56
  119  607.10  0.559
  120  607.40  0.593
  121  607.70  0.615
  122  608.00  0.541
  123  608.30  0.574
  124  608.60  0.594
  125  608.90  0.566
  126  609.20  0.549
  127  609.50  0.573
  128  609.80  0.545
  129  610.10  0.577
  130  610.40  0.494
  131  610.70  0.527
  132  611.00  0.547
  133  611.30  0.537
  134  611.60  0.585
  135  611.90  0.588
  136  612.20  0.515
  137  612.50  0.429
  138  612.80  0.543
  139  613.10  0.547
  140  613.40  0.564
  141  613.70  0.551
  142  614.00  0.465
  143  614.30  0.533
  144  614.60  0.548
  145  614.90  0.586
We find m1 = 0.25 mag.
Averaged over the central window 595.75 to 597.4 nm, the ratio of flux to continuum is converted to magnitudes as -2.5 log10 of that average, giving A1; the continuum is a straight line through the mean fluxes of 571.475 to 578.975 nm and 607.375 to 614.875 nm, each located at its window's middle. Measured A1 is -0.01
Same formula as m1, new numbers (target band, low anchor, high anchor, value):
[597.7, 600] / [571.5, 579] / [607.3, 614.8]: -0.027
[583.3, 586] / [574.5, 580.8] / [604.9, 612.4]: 0.004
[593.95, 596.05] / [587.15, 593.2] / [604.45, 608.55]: -0.094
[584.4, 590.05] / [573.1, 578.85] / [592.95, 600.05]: 0.137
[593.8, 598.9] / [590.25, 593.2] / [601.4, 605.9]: -0.010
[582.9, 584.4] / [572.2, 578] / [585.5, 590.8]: -0.118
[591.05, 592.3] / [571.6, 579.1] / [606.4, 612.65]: 0.028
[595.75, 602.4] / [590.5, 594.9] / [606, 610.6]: 0.014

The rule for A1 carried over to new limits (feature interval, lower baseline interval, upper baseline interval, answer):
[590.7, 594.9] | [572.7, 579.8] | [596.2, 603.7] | -0.01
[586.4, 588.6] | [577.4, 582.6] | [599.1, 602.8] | 0.04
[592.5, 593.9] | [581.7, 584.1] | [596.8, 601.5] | -0.02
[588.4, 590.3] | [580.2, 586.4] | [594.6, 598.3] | 0.46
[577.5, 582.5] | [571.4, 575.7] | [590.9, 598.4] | -0.05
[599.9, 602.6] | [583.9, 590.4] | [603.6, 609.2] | 0.01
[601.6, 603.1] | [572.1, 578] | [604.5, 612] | 0.06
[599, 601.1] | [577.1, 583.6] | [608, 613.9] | -0.03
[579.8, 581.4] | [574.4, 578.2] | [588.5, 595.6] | -0.09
